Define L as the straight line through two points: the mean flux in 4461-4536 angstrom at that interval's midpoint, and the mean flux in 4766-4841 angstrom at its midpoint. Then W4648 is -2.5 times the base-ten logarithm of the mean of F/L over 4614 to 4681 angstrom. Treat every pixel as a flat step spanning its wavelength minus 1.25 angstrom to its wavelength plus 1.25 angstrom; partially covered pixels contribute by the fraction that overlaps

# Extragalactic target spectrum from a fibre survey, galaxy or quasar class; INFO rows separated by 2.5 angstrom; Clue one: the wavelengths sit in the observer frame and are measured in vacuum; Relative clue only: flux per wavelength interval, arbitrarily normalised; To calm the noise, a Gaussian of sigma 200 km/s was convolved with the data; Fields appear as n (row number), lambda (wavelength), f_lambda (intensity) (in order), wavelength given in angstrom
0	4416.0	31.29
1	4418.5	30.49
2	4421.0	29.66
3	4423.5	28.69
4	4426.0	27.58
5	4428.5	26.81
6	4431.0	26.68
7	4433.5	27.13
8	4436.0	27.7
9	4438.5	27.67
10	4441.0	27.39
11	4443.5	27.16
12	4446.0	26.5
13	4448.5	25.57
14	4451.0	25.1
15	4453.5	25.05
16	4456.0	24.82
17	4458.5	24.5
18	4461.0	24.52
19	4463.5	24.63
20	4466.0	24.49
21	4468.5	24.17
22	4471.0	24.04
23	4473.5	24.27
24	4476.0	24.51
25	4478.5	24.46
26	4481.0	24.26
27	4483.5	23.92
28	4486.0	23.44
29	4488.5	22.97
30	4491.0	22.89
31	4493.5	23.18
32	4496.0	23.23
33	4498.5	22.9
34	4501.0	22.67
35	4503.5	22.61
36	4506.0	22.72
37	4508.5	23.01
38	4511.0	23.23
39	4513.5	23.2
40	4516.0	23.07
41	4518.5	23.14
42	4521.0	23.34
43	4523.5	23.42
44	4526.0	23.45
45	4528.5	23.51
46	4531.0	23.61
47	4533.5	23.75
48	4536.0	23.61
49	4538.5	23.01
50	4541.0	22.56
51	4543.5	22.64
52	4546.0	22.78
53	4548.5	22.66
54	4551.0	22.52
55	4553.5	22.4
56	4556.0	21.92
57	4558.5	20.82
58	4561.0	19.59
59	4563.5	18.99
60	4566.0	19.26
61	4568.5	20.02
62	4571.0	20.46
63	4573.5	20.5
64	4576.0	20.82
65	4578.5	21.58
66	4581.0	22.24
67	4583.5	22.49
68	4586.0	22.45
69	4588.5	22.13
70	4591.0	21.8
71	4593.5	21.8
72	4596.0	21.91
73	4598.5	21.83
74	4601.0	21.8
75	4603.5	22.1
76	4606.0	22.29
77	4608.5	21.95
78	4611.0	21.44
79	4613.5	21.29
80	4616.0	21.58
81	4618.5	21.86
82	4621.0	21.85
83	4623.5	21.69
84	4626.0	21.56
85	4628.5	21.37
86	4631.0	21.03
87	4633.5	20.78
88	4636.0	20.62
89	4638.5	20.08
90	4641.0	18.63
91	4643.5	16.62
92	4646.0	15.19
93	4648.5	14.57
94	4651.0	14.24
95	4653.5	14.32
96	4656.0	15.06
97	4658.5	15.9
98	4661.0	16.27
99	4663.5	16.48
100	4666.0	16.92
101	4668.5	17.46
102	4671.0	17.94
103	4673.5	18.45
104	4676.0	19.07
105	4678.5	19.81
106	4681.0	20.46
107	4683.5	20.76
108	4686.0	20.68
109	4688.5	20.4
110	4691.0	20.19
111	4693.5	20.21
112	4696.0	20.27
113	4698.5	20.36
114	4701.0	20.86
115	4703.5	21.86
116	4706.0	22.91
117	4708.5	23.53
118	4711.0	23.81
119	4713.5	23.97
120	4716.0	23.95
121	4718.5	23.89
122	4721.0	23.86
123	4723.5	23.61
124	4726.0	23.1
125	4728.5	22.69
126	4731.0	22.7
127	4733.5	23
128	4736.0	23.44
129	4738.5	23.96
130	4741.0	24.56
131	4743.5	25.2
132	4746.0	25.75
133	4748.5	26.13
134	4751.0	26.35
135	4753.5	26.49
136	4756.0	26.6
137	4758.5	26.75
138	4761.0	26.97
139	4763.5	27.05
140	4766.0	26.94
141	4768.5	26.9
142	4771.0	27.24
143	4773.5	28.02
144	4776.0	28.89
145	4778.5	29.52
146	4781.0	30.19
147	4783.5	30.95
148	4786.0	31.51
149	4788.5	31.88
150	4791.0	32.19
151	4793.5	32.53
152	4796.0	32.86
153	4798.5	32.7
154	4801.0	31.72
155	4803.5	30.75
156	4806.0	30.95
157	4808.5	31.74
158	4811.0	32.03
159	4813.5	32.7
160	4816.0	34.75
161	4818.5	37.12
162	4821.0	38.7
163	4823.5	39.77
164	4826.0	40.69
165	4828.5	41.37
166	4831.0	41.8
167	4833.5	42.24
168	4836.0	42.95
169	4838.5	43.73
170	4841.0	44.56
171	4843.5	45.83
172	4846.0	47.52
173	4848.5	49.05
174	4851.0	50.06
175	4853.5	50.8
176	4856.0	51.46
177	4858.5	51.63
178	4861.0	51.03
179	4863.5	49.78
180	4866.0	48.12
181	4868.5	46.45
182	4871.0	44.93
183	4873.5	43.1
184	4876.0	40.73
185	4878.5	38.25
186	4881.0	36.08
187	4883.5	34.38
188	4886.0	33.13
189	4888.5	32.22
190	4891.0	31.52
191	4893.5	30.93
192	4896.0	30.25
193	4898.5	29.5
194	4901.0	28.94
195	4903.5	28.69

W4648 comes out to 0.474 mag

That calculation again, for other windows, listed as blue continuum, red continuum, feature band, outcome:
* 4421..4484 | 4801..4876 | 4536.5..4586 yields 0.38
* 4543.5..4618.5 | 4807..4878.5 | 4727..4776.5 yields 0.36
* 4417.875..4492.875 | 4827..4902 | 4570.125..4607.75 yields 0.38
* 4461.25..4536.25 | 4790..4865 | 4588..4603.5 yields 0.29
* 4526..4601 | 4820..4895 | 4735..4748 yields 0.36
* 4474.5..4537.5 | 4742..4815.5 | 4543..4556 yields 0.08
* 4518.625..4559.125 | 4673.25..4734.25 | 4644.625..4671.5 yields 0.37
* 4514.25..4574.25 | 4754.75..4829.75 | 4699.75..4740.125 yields 0.24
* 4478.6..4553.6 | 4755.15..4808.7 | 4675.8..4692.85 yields 0.32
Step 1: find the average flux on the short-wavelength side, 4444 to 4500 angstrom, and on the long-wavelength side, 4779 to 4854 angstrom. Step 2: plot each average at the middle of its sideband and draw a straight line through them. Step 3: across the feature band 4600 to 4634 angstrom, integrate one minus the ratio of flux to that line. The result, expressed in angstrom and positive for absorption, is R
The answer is 9.4 angstrom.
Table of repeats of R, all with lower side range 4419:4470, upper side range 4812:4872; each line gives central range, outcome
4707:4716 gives 3.4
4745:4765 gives 6.9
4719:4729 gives 4.0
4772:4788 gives 4.5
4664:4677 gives 6.7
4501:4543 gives 9.4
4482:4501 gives 3.5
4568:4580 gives 4.3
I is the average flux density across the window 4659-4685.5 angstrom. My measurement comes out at 18.4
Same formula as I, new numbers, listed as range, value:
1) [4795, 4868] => 41.4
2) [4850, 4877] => 48.1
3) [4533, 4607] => 21.7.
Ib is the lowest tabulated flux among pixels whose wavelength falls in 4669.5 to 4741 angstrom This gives 17.94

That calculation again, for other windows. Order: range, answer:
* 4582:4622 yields 21.29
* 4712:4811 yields 22.69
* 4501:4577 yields 18.99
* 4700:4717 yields 20.86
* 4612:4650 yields 14.57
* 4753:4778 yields 26.49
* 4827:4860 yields 41.37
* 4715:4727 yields 23.1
